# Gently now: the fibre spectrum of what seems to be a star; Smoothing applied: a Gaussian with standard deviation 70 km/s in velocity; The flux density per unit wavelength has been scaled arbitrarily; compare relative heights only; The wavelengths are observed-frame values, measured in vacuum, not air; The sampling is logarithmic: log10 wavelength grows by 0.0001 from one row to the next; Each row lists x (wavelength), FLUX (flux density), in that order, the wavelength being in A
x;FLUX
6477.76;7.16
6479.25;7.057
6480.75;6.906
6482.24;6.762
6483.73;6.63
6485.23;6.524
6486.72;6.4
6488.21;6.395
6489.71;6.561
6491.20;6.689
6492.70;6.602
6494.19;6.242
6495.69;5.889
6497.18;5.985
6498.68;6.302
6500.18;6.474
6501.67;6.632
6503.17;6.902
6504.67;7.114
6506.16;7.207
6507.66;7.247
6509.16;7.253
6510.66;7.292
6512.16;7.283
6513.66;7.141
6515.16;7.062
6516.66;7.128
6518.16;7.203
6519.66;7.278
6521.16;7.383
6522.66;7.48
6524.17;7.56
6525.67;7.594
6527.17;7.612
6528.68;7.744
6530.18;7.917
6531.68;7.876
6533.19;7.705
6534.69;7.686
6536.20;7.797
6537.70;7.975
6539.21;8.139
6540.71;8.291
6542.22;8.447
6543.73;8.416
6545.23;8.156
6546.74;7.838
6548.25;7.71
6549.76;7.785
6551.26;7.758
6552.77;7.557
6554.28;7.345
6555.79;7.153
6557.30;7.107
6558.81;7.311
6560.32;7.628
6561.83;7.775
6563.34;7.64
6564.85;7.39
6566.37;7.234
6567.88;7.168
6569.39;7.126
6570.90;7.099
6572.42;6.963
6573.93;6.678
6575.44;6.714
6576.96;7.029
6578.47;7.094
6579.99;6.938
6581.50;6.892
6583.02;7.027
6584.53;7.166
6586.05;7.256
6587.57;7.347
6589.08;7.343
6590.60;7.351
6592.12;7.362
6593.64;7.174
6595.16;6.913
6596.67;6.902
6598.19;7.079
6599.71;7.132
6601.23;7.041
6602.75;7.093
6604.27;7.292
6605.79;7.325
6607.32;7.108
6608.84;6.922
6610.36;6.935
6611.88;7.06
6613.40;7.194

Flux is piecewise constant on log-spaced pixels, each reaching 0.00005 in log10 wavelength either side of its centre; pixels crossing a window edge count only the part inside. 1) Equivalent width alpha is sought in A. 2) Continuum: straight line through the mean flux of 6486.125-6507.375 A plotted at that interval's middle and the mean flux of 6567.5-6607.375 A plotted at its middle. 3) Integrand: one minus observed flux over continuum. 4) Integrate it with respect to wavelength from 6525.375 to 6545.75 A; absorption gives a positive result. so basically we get -3.5 A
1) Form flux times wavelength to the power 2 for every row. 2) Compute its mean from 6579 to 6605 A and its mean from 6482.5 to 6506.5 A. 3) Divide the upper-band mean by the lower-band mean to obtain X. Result 1.1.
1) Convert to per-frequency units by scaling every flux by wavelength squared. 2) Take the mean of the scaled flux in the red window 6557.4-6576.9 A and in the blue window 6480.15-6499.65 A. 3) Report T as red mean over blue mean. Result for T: 1.1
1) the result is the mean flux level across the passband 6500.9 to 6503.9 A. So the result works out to 6.77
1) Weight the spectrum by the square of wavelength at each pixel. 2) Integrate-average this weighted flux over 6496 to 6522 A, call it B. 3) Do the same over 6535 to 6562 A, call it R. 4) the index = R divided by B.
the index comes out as 1.13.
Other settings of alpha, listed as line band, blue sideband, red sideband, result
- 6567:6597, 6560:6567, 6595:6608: 0.98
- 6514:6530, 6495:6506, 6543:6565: -1.01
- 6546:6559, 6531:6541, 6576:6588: 0.16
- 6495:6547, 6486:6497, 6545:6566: -3.50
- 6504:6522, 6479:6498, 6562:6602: -1.51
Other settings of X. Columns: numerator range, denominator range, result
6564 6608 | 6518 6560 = 0.94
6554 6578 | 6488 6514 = 1.09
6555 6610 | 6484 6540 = 1.03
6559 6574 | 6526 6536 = 0.95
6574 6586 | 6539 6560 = 0.91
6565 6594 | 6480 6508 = 1.11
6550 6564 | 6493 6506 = 1.17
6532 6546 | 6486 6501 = 1.29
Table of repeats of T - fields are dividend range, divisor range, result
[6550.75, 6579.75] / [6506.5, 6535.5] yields 0.99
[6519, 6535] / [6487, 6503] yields 1.20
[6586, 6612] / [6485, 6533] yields 1.05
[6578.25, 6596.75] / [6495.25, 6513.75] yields 1.07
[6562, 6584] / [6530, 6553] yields 0.90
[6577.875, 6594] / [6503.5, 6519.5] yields 1.02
